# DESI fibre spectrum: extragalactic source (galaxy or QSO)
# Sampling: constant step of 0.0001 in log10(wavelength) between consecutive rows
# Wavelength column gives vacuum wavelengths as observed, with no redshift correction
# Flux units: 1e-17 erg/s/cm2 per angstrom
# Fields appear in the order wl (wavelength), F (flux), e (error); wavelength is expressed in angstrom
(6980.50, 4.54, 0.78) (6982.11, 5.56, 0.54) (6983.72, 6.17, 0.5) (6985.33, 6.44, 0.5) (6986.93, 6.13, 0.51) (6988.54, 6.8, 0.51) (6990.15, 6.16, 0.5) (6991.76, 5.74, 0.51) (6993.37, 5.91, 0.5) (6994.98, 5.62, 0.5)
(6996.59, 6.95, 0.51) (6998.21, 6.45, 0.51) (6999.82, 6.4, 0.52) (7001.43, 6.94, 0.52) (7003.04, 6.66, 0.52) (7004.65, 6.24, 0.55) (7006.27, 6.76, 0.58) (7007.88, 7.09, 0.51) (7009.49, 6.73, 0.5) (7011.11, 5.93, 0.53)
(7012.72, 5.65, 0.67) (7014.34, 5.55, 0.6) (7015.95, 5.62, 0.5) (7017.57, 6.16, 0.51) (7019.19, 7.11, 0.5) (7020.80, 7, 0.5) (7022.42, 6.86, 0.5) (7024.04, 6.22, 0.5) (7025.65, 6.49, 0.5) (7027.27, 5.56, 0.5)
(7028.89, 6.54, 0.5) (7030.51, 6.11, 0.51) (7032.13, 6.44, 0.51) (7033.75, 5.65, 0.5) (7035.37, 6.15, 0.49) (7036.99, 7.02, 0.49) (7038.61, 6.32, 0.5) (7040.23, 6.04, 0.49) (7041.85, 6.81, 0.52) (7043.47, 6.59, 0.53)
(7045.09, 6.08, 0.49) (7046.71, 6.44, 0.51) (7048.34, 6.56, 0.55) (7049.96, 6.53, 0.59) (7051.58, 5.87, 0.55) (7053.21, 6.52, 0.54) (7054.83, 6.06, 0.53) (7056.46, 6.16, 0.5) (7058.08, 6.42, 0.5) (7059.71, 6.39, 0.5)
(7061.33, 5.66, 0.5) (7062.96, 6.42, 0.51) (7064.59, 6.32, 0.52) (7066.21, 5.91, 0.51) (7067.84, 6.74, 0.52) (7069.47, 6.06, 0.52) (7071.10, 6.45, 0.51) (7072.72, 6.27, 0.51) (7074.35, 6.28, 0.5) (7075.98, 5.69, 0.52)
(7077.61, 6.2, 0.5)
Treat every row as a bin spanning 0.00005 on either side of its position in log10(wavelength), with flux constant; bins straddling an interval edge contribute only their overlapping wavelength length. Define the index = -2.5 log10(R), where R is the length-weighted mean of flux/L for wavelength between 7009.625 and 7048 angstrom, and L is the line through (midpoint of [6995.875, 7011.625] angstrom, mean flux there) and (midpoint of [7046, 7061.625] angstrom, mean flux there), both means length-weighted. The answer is 0.03 mag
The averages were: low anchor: 6.62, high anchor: 6.28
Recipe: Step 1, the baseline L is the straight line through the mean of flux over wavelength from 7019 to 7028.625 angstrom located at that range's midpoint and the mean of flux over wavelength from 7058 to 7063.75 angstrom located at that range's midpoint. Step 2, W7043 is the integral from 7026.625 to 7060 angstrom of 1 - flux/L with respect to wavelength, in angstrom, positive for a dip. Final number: 0.2 angstrom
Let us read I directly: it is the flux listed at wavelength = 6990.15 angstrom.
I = 6.16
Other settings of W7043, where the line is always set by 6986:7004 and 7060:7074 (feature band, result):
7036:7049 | -0.4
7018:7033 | -0.4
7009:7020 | 0.4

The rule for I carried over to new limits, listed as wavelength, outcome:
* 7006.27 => 6.76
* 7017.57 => 6.16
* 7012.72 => 5.65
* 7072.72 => 6.27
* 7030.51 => 6.11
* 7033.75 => 5.65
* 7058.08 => 6.42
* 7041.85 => 6.81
